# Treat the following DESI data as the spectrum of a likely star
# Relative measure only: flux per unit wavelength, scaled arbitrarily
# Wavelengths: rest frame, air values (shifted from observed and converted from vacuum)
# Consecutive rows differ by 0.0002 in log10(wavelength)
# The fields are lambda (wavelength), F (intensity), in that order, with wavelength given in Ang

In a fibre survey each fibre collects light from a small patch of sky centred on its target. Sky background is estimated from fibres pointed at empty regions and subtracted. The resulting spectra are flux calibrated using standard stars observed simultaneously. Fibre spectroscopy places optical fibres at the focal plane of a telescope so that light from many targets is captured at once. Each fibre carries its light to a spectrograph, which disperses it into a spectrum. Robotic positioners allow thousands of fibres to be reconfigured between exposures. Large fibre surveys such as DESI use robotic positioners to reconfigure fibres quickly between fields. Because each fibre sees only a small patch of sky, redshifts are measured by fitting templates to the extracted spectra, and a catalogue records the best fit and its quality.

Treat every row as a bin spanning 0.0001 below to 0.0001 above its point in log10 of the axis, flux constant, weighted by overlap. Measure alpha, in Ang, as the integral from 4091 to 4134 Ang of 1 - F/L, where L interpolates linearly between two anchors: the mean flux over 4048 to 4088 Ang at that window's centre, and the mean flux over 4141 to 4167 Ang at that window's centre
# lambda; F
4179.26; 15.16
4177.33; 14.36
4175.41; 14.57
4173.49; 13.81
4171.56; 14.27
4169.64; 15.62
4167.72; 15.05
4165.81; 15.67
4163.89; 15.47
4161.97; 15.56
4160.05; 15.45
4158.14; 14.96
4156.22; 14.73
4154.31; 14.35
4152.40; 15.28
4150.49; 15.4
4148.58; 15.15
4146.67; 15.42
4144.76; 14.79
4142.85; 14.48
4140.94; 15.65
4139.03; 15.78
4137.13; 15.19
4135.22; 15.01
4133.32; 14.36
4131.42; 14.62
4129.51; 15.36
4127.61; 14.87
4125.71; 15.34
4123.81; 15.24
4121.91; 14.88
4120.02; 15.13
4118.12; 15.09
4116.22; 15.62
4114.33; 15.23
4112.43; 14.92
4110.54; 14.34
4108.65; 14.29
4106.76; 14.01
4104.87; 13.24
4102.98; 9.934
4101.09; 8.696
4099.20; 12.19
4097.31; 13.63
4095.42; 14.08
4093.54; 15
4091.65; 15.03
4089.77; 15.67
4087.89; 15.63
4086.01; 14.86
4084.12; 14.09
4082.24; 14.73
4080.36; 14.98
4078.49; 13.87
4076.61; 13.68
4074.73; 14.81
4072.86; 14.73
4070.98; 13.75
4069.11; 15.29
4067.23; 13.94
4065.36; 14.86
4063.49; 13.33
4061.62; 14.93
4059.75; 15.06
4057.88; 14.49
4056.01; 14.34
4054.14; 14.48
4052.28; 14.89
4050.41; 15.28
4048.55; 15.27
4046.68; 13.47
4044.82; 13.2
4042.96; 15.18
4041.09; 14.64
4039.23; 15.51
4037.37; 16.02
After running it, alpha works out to 2.16 Ang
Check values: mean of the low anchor 14.6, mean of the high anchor 15.2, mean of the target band 14.1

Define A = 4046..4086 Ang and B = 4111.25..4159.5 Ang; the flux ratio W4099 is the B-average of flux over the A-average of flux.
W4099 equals 1.0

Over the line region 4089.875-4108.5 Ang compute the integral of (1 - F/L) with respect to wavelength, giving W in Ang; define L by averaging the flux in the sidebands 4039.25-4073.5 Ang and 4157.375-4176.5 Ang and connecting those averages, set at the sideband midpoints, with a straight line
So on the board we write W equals 2.1 Ang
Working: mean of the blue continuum 14.5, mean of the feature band 13.1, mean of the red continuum 15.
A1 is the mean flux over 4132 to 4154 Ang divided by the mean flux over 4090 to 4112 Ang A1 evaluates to 1.1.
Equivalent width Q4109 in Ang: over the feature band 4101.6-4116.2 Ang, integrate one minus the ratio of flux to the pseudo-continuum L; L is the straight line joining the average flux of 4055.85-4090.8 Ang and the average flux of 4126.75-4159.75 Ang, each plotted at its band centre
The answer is 1.1 Ang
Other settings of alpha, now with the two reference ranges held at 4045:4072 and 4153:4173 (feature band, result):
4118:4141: -0.3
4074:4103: 1.5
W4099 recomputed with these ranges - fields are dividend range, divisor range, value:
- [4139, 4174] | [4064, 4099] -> 1.04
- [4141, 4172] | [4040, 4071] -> 1.04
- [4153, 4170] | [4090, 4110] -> 1.16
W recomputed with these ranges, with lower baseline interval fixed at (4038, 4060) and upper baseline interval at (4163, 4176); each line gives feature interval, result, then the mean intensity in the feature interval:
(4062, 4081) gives 0.5 Ang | 14.3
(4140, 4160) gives -0.2 Ang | 15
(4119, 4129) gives -0.2 Ang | 15.1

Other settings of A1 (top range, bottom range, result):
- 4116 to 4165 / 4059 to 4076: 1.04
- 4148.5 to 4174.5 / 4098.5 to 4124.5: 1.09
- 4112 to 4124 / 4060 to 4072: 1.05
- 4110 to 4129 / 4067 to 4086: 1.05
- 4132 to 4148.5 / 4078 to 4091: 1.01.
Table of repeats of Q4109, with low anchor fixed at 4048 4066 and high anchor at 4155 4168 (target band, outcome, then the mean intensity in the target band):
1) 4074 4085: 0.34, 14.4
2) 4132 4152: 0.05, 15.1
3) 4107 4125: 0.09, 14.9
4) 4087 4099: 0.17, 14.7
